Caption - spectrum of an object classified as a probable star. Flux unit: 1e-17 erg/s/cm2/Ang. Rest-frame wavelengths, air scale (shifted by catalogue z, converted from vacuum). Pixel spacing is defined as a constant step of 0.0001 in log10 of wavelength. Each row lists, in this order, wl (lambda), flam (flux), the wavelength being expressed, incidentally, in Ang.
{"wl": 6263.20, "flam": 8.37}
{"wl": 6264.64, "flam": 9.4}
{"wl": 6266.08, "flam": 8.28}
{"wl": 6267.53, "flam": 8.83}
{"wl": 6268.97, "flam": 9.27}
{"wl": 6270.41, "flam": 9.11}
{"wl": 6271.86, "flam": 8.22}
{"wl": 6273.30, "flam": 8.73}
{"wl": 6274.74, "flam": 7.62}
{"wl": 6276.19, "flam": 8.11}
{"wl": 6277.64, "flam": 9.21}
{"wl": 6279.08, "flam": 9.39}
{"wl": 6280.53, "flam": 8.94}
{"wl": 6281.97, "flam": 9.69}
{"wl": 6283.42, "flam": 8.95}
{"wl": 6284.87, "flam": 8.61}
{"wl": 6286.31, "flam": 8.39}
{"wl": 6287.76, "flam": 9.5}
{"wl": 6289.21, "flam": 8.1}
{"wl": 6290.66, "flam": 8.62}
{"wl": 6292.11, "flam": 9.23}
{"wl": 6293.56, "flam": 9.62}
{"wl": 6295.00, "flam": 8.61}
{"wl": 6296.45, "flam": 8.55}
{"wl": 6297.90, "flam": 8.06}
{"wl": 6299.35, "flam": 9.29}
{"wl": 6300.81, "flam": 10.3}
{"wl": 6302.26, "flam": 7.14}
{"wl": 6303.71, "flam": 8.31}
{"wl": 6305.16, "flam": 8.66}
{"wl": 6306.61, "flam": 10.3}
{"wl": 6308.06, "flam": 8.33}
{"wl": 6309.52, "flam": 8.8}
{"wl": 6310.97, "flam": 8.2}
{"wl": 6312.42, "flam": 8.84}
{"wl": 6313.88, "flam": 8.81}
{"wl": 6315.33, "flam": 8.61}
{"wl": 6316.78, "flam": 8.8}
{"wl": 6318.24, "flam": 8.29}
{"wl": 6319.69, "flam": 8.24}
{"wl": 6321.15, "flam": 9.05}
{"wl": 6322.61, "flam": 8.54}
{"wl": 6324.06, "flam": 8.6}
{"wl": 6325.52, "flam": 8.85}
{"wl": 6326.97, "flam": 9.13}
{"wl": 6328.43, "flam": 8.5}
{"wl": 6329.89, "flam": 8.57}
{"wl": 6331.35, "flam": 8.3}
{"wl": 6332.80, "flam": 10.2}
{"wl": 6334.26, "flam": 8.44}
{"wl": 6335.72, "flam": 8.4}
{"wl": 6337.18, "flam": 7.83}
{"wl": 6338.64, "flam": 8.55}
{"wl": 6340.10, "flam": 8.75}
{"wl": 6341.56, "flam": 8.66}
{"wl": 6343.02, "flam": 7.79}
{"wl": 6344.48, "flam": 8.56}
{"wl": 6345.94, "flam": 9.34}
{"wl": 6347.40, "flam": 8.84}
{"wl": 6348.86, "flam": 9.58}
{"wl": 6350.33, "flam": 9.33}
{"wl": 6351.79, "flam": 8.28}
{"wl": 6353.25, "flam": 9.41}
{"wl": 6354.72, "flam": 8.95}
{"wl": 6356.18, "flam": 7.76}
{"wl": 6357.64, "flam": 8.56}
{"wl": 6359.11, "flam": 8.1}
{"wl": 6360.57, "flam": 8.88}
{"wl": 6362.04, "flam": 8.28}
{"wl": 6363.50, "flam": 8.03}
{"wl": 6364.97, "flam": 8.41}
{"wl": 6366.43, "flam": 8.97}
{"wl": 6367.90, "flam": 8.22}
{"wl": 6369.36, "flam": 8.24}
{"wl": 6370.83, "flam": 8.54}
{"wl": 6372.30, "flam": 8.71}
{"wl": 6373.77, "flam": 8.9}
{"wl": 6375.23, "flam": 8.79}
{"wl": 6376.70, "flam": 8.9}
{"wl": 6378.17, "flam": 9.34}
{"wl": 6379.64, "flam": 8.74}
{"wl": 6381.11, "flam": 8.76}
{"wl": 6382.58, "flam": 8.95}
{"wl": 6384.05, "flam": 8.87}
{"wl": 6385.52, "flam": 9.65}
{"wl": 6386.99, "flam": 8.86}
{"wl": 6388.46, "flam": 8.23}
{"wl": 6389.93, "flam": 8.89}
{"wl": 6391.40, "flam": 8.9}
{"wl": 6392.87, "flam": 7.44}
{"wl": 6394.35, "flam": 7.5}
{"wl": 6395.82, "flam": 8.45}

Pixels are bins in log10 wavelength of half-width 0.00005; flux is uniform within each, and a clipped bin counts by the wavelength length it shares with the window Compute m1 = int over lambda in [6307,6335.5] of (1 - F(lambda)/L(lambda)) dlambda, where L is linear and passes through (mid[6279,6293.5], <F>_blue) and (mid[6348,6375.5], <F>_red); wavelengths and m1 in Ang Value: 0.31 Ang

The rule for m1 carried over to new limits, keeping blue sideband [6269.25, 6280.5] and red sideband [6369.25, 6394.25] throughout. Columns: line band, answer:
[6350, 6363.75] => 0.3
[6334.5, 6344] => 0.4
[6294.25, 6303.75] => 0.1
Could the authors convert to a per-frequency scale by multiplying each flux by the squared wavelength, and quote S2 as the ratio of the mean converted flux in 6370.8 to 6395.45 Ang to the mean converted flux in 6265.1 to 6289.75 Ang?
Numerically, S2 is 1.03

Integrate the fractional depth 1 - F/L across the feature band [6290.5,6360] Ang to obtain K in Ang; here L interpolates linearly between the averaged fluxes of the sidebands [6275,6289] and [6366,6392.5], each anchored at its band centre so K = 1.00 Ang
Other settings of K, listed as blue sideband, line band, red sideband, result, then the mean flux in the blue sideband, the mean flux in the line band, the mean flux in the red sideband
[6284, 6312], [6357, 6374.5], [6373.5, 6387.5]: 0.9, 8.77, 8.49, 8.98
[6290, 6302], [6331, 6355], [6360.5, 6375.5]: -0.3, 8.96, 8.78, 8.52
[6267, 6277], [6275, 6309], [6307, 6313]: -1.0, 8.56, 8.85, 8.64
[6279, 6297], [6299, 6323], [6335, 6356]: 0.3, 8.93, 8.73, 8.71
